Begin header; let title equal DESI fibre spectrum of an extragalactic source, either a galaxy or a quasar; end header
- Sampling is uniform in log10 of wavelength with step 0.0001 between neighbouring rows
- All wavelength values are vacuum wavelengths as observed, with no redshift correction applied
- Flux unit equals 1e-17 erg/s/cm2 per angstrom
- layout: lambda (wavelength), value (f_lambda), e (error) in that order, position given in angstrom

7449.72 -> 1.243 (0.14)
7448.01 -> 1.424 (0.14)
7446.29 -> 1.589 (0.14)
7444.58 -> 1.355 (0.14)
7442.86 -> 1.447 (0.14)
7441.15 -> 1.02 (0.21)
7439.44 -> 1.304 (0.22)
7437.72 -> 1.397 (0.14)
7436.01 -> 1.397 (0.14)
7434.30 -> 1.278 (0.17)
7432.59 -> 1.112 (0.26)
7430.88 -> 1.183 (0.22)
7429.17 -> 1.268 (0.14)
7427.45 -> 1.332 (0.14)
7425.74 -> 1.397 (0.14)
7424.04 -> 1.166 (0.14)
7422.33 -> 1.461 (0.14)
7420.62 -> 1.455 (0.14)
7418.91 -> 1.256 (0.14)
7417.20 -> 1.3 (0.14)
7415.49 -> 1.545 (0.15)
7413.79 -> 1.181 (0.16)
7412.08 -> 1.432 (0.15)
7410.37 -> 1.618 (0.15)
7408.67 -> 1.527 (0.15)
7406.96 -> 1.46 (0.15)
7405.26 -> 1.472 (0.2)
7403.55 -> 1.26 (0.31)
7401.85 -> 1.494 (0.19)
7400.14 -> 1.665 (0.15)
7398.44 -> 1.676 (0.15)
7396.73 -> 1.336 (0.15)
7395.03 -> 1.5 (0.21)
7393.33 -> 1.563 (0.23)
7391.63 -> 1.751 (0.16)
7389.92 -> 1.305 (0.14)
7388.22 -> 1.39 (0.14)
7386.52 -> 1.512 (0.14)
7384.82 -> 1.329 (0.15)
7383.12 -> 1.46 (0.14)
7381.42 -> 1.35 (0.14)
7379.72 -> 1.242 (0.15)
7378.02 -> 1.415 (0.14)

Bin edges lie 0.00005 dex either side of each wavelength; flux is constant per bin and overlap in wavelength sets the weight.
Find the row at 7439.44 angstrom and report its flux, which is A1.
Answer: 1.304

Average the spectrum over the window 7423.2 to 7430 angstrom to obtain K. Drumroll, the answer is 1.29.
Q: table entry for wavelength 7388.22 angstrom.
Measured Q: 1.39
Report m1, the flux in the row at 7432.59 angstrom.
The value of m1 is 1.112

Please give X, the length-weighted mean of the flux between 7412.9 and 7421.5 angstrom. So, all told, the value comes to 1.35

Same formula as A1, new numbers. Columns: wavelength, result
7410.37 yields 1.618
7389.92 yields 1.305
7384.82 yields 1.329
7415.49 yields 1.545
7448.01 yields 1.424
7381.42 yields 1.35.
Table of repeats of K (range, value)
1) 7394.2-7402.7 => 1.53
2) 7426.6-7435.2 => 1.23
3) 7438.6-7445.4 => 1.28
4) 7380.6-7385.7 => 1.38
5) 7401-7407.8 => 1.42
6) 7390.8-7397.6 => 1.54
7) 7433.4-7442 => 1.28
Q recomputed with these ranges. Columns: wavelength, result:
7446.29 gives 1.589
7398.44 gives 1.676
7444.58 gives 1.355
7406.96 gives 1.46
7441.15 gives 1.02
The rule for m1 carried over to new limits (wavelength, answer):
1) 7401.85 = 1.494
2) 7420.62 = 1.455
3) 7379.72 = 1.242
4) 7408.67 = 1.527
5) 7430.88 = 1.183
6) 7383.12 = 1.46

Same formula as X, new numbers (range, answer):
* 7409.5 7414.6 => 1.41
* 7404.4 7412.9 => 1.5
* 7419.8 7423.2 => 1.46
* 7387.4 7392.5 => 1.48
